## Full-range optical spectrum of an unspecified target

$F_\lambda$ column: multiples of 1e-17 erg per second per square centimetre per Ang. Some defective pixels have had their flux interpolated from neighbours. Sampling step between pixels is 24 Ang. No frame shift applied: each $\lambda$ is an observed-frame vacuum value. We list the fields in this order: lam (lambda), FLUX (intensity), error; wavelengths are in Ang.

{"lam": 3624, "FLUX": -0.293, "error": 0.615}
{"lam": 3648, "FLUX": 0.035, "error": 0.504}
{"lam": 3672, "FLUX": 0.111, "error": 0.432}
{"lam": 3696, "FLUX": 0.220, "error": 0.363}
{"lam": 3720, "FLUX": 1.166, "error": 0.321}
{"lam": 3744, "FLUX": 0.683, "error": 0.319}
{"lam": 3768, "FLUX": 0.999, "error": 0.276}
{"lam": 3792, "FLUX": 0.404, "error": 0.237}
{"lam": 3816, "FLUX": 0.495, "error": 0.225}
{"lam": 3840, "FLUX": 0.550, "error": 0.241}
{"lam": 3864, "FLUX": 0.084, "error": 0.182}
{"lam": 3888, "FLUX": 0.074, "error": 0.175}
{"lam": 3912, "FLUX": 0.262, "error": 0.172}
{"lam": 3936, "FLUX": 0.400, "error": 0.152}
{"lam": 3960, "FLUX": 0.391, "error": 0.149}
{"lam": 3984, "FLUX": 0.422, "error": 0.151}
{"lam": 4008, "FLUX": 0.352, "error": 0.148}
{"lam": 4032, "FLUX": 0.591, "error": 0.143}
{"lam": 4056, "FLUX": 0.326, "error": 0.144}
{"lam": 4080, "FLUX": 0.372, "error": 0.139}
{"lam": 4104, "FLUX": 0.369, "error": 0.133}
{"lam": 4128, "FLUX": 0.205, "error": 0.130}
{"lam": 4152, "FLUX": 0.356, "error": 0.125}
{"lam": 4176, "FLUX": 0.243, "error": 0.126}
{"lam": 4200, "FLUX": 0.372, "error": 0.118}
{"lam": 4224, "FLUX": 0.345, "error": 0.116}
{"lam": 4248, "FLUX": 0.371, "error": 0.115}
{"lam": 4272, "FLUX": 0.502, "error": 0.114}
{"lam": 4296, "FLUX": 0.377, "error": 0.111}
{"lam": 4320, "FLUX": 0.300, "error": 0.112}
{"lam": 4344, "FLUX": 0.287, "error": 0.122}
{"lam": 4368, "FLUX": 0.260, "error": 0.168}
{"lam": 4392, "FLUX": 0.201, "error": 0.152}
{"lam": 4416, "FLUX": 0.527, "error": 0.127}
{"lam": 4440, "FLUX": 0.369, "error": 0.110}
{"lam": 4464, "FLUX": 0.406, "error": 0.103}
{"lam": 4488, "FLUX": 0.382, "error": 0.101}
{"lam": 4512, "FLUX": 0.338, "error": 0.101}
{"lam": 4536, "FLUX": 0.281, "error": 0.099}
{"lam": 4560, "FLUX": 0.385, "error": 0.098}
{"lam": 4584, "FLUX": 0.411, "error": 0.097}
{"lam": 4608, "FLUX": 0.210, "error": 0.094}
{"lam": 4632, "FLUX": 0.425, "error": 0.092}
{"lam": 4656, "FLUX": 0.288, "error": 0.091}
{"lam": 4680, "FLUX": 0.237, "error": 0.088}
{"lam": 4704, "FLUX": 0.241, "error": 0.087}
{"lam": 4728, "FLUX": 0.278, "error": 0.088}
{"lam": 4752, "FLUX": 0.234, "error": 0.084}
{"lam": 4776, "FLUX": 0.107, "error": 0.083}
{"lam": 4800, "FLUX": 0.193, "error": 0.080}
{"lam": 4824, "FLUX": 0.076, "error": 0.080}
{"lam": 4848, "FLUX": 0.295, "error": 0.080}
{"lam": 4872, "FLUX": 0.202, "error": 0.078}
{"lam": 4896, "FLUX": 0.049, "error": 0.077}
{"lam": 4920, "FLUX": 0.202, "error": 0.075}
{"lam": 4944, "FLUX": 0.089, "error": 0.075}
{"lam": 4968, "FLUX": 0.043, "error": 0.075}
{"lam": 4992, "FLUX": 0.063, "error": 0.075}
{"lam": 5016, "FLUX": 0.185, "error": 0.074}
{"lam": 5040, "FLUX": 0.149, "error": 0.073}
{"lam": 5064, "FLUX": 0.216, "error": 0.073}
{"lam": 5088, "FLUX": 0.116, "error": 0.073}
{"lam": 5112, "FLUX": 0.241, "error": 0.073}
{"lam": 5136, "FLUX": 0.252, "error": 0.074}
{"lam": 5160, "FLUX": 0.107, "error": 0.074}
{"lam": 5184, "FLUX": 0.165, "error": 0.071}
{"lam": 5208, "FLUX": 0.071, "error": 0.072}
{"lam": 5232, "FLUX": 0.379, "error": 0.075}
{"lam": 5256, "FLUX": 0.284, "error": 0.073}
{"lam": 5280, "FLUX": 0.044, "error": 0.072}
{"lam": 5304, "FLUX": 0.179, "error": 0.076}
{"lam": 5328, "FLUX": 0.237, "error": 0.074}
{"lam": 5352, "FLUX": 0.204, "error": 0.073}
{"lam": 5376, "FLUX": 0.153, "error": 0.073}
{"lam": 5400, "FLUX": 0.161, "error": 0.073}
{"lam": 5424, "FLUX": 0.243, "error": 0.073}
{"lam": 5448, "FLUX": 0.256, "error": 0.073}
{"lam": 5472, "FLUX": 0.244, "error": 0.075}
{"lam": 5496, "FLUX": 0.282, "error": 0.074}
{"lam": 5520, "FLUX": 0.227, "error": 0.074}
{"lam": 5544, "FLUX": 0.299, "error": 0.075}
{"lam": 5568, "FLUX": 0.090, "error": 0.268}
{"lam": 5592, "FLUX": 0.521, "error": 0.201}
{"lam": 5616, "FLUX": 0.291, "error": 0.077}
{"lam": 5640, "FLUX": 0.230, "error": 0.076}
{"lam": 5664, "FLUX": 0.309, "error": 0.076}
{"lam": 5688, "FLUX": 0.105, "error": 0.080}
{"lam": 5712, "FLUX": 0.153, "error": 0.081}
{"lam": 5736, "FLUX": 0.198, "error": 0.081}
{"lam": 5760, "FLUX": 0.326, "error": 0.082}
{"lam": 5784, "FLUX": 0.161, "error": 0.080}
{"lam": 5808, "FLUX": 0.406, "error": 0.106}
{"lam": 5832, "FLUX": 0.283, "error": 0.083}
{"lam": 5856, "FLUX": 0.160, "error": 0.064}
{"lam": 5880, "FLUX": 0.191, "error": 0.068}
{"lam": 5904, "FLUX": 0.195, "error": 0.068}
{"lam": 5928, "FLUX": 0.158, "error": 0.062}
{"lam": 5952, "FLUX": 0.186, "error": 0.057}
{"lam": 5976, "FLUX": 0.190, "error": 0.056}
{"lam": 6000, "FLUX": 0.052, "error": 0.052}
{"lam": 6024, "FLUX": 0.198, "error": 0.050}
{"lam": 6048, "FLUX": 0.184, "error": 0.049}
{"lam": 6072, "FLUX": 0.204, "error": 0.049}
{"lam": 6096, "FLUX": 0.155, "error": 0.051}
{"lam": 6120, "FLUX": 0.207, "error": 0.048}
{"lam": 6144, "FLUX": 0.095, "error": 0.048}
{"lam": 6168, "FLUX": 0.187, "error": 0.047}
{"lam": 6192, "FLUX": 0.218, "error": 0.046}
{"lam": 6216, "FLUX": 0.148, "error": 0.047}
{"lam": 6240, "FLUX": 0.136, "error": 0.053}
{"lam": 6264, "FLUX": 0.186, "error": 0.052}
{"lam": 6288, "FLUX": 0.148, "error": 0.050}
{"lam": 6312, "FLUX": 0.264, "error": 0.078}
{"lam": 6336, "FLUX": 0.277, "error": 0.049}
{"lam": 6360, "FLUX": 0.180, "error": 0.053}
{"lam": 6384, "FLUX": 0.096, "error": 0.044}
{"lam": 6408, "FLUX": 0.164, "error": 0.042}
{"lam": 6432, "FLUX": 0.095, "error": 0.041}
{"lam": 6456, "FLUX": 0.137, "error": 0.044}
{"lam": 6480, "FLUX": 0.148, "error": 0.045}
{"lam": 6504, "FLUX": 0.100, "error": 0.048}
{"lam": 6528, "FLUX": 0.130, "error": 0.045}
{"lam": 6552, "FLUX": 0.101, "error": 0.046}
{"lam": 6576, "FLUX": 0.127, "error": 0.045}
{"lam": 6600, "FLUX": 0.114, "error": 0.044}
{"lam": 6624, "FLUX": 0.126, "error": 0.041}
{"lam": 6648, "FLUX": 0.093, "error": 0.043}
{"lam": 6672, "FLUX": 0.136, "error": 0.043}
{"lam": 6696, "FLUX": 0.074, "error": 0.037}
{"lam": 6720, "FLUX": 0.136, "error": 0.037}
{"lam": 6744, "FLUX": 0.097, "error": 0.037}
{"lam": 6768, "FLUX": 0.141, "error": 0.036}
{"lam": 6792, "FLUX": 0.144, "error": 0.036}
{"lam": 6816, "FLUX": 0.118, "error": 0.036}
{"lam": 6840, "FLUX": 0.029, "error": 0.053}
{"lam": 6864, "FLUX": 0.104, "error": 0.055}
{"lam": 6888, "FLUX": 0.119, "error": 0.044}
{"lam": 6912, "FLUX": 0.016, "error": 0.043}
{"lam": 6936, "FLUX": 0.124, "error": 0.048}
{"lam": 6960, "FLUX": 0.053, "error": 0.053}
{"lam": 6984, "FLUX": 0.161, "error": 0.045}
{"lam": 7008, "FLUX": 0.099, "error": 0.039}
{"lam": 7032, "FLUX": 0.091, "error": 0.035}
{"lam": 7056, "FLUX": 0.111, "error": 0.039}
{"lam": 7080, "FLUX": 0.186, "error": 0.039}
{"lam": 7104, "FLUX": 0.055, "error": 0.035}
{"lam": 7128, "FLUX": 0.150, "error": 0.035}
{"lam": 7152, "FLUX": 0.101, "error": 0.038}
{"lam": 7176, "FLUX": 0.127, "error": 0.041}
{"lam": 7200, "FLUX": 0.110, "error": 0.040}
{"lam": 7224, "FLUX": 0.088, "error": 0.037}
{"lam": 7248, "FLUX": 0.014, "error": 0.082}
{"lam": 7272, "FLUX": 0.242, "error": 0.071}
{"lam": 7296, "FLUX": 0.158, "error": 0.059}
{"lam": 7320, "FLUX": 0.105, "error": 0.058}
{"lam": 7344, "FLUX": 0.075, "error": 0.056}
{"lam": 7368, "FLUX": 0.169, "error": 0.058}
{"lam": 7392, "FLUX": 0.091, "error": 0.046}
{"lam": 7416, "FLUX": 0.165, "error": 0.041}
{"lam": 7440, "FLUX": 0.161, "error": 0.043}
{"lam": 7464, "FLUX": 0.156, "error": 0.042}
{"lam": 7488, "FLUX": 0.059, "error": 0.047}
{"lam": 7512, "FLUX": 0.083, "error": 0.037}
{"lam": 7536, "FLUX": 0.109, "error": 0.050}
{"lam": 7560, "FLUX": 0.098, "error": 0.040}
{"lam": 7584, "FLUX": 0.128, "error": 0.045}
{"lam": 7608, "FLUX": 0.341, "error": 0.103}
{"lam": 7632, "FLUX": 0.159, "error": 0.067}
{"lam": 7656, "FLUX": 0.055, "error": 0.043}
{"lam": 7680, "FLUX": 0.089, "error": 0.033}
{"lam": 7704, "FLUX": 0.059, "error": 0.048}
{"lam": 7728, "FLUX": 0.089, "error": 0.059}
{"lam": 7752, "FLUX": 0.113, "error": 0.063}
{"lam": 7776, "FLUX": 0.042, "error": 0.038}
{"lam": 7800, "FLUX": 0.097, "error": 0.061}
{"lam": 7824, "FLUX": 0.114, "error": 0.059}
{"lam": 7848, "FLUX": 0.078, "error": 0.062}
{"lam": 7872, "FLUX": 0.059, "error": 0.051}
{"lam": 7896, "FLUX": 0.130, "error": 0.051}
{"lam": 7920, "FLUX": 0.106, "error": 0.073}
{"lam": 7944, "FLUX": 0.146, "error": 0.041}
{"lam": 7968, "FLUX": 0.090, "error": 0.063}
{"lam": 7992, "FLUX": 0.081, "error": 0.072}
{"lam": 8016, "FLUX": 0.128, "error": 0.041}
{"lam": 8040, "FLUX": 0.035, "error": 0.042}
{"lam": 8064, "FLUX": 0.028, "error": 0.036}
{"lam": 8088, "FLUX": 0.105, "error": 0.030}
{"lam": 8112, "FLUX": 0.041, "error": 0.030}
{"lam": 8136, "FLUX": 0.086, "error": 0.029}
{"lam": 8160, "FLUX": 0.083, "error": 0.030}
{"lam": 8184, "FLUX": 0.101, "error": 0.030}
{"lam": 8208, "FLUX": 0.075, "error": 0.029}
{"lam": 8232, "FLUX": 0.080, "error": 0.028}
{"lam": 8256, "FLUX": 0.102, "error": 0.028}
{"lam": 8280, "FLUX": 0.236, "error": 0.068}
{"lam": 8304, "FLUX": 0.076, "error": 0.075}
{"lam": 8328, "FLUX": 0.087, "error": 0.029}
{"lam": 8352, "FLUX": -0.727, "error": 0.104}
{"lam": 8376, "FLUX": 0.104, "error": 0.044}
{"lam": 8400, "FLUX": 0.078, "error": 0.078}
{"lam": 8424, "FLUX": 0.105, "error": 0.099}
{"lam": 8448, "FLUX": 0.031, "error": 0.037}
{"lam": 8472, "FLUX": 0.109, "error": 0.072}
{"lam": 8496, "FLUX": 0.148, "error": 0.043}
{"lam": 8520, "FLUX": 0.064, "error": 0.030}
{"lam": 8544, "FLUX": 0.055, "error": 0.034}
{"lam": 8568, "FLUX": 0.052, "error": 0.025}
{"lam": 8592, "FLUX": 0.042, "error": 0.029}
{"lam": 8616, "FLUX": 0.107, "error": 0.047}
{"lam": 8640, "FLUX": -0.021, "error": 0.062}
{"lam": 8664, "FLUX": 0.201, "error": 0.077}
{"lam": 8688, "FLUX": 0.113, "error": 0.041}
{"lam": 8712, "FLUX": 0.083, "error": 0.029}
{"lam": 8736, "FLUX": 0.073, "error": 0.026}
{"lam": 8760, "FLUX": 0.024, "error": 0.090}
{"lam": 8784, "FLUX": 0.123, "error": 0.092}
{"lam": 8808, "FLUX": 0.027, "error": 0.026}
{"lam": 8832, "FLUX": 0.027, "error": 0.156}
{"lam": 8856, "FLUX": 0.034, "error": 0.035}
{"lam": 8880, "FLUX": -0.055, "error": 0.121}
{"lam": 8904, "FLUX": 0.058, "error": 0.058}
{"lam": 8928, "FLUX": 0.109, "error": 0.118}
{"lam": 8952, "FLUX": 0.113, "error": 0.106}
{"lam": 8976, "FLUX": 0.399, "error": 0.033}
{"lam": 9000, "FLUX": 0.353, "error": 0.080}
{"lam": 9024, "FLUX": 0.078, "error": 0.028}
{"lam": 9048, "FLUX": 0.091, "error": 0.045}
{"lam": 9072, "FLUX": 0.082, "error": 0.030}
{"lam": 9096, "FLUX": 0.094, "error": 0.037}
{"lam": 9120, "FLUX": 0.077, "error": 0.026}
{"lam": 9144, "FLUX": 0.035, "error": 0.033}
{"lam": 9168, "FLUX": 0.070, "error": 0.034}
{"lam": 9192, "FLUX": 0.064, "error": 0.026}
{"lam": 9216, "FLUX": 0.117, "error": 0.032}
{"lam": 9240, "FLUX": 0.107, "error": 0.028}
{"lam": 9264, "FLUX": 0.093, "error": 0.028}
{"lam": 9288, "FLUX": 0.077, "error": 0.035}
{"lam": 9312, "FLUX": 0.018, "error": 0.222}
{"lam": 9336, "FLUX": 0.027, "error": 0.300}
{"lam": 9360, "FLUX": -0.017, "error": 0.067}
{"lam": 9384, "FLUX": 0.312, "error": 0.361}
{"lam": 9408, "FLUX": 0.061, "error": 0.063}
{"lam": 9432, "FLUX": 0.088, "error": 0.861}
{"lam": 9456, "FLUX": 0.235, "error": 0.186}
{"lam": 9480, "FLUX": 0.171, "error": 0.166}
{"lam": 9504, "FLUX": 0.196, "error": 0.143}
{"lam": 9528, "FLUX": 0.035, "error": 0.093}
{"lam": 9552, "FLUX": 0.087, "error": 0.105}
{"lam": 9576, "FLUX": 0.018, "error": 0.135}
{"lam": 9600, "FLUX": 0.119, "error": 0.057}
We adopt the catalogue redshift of 1.41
